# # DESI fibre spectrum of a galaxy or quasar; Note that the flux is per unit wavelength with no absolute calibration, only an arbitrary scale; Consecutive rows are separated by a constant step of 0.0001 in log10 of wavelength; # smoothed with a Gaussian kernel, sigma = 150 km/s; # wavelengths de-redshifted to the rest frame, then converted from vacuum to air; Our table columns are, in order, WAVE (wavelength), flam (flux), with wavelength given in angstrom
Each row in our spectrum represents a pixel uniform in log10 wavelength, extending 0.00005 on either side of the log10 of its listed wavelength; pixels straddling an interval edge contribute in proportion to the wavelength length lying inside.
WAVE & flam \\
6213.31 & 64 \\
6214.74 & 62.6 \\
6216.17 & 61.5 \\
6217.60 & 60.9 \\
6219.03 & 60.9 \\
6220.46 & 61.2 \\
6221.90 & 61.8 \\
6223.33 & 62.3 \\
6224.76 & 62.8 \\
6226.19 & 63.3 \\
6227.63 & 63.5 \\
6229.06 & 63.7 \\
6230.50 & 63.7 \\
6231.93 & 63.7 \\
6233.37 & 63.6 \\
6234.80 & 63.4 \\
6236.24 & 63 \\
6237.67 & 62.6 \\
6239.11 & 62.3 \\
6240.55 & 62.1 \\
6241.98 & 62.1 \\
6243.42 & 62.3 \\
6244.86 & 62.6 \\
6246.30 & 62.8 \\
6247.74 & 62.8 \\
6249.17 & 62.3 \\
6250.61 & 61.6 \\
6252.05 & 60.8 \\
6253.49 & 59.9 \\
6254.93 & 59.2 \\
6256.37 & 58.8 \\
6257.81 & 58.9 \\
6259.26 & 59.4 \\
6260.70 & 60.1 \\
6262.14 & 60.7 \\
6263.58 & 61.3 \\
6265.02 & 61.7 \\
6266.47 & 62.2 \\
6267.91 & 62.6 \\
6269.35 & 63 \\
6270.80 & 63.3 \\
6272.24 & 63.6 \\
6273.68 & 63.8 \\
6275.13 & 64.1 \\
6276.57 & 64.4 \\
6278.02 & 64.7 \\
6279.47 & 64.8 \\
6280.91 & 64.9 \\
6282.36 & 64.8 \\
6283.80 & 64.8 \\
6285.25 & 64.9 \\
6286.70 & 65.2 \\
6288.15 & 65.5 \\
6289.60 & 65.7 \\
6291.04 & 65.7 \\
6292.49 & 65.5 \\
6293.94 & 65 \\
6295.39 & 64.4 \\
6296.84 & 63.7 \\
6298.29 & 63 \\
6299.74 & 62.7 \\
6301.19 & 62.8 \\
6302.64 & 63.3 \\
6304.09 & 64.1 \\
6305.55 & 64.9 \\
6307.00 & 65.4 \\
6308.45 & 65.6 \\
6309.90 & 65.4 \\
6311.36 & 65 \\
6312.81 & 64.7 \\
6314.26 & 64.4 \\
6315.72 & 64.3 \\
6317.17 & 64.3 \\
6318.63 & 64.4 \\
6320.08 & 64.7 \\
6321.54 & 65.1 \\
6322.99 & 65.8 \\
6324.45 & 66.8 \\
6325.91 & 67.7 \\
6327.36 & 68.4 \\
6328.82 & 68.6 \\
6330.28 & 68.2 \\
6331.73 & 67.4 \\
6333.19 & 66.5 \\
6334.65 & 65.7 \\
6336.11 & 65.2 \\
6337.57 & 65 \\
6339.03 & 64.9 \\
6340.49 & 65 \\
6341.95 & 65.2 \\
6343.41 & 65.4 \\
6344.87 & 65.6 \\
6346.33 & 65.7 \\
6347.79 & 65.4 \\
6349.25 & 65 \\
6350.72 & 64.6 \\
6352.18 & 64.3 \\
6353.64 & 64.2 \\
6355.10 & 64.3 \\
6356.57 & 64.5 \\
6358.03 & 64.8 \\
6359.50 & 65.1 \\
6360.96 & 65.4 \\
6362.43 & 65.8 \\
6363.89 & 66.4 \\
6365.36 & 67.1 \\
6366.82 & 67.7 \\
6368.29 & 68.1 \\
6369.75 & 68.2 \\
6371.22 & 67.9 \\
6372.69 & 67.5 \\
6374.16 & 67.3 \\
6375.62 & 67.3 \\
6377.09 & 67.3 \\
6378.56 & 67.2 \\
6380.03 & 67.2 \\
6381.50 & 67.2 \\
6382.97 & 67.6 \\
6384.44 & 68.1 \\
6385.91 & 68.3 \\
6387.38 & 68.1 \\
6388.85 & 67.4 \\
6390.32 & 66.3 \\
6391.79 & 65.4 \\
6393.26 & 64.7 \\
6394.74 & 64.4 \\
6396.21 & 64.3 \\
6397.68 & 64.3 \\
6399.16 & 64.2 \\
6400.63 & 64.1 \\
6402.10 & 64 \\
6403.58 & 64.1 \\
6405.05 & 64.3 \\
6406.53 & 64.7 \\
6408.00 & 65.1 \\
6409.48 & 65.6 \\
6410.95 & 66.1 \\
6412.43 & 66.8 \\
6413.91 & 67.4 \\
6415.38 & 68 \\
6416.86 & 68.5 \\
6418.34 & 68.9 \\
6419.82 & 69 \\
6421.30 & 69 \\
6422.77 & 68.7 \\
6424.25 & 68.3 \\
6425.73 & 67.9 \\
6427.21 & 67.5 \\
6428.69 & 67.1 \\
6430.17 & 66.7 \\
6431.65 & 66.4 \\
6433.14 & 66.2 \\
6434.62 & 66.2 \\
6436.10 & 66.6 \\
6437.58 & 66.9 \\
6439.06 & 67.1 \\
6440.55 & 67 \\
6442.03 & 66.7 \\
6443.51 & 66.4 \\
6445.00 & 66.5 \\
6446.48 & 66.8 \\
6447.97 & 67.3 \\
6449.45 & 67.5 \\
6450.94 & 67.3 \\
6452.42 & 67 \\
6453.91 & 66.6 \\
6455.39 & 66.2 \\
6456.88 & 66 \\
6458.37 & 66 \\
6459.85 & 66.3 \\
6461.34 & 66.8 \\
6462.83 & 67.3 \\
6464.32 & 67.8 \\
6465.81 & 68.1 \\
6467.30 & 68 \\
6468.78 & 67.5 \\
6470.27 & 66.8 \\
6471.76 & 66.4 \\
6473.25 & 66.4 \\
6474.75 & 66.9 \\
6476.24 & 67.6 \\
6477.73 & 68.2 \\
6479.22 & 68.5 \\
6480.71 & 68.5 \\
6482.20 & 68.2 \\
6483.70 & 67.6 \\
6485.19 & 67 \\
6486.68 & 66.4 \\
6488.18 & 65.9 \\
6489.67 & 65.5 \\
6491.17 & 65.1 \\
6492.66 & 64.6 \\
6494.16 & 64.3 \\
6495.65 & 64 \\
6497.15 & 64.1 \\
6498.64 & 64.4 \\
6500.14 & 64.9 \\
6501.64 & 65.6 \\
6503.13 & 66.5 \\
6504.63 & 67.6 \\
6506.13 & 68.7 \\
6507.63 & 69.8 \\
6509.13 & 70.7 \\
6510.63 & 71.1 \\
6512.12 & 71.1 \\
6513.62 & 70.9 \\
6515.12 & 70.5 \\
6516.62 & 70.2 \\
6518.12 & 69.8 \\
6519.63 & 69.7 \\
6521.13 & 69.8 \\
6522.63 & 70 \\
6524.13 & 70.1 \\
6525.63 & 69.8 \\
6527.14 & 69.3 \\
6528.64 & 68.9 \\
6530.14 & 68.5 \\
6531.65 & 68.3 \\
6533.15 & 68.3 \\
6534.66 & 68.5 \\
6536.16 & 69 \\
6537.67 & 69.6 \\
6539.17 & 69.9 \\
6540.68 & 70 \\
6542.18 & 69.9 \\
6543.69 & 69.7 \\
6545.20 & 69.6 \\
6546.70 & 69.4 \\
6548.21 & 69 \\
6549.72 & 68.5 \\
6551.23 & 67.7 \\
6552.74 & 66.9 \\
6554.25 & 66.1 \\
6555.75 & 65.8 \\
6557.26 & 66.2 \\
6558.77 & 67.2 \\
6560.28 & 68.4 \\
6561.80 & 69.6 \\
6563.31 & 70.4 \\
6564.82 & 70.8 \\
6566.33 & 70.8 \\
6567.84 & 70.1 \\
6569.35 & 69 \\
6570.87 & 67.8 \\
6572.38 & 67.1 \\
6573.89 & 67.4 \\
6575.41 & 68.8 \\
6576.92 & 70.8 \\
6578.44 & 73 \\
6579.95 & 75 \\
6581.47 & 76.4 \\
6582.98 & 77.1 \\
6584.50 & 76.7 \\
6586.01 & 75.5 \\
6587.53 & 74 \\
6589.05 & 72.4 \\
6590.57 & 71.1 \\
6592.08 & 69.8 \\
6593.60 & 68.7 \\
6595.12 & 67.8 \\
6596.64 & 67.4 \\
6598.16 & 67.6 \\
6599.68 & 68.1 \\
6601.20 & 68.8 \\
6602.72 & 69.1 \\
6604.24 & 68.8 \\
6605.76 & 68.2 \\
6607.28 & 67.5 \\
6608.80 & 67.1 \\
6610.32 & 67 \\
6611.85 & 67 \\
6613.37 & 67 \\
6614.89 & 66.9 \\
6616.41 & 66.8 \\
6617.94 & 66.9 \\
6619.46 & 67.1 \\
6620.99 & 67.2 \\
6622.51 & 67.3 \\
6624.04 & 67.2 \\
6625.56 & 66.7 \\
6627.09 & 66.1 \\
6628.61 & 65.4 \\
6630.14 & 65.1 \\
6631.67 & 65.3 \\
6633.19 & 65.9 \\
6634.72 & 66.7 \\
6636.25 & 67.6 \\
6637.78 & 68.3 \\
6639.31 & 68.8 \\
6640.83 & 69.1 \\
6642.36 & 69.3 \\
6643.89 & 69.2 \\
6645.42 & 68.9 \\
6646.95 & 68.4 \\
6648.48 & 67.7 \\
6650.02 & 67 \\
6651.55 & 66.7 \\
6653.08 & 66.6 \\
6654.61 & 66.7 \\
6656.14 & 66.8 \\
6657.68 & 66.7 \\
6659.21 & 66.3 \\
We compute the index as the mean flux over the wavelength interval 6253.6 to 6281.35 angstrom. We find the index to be 62.1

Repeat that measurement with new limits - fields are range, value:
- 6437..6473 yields 66.9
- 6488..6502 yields 64.8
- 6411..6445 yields 67.4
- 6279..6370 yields 65.3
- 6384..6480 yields 66.7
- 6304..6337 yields 65.8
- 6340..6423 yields 66.2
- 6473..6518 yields 67.4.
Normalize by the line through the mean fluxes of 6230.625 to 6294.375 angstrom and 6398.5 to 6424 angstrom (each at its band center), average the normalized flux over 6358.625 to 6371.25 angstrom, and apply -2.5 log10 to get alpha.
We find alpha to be -0.02 mag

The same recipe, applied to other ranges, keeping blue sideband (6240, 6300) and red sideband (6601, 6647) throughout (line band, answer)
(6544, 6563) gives -0.023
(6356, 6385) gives -0.045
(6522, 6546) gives -0.049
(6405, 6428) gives -0.042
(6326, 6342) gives -0.046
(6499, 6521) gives -0.049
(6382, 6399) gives -0.029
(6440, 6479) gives -0.028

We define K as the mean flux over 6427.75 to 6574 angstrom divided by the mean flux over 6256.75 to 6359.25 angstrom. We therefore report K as 1.05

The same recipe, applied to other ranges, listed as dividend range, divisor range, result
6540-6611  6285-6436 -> 1.06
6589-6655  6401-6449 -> 1.01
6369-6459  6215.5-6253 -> 1.07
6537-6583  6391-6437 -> 1.05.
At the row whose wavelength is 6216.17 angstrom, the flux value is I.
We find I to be 61.5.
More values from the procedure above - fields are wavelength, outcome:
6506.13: 68.7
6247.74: 62.8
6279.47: 64.8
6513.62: 70.9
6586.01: 75.5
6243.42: 62.3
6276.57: 64.4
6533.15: 68.3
